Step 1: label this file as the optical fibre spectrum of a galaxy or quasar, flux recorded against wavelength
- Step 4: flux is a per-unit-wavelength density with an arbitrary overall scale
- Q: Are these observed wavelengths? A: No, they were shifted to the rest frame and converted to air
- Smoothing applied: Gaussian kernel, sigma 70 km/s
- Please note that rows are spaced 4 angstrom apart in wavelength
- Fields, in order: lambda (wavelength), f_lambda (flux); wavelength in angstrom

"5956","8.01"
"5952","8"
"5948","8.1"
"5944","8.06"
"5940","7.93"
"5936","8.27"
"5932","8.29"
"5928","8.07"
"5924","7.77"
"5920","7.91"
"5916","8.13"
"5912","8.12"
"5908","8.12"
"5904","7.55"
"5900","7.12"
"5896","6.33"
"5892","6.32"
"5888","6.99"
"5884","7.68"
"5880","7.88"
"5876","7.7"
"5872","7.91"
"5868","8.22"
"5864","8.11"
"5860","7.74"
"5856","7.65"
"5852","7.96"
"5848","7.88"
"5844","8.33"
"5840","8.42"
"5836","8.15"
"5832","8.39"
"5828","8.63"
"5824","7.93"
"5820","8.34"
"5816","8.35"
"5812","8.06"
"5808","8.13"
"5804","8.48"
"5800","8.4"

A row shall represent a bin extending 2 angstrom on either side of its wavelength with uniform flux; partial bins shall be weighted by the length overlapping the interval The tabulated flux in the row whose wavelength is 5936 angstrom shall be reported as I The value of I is 8.27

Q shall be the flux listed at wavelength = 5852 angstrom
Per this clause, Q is 7.96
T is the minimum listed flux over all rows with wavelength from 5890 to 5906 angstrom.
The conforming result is 6.32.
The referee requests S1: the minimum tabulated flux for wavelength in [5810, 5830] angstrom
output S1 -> 7.93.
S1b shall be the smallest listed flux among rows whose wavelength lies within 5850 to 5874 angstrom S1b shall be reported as 7.65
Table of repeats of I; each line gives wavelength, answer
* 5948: 8.1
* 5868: 8.22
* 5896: 6.33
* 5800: 8.4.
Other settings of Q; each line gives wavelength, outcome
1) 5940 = 7.93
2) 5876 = 7.7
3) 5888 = 6.99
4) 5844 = 8.33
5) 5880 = 7.88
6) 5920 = 7.91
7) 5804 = 8.48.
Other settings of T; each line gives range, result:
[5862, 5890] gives 6.99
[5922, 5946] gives 7.77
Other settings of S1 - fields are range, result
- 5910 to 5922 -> 7.91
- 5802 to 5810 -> 8.13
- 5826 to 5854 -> 7.88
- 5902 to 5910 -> 7.55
